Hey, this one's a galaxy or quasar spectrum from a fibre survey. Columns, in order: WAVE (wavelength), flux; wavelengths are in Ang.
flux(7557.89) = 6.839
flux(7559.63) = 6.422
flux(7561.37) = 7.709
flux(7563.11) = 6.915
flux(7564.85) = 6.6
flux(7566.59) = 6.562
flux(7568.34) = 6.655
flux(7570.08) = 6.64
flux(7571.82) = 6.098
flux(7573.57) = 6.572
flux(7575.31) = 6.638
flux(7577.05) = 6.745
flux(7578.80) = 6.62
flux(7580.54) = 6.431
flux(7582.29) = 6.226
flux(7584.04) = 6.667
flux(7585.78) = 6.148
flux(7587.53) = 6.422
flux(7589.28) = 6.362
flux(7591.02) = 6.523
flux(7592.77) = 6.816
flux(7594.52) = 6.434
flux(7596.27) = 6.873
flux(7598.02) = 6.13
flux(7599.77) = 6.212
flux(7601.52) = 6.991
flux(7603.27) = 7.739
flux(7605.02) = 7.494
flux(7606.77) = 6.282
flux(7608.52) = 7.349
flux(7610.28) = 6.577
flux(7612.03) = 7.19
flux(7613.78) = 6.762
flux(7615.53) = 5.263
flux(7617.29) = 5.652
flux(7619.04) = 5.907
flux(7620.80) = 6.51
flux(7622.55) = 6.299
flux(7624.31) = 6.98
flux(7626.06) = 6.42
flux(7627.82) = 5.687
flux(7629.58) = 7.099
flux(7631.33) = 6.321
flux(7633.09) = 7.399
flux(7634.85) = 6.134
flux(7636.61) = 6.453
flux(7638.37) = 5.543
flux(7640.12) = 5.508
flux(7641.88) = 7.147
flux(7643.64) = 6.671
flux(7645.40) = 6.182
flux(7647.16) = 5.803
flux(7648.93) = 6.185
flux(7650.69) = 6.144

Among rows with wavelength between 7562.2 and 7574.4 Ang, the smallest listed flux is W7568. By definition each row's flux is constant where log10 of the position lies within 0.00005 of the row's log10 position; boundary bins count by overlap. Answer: 6.098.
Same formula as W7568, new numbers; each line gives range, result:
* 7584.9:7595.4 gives 6.148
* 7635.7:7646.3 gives 5.508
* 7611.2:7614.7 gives 6.762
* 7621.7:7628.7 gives 5.687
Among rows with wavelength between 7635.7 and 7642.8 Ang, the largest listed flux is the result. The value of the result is 7.147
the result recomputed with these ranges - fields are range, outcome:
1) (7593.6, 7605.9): 7.739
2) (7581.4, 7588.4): 6.667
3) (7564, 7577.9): 6.745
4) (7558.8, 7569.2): 7.709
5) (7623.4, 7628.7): 6.98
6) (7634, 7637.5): 6.453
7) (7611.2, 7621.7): 7.19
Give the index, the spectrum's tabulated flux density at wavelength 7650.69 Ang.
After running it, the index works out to 6.144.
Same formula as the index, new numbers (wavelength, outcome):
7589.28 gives 6.362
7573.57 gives 6.572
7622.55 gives 6.299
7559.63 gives 6.422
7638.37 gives 5.543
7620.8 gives 6.51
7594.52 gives 6.434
